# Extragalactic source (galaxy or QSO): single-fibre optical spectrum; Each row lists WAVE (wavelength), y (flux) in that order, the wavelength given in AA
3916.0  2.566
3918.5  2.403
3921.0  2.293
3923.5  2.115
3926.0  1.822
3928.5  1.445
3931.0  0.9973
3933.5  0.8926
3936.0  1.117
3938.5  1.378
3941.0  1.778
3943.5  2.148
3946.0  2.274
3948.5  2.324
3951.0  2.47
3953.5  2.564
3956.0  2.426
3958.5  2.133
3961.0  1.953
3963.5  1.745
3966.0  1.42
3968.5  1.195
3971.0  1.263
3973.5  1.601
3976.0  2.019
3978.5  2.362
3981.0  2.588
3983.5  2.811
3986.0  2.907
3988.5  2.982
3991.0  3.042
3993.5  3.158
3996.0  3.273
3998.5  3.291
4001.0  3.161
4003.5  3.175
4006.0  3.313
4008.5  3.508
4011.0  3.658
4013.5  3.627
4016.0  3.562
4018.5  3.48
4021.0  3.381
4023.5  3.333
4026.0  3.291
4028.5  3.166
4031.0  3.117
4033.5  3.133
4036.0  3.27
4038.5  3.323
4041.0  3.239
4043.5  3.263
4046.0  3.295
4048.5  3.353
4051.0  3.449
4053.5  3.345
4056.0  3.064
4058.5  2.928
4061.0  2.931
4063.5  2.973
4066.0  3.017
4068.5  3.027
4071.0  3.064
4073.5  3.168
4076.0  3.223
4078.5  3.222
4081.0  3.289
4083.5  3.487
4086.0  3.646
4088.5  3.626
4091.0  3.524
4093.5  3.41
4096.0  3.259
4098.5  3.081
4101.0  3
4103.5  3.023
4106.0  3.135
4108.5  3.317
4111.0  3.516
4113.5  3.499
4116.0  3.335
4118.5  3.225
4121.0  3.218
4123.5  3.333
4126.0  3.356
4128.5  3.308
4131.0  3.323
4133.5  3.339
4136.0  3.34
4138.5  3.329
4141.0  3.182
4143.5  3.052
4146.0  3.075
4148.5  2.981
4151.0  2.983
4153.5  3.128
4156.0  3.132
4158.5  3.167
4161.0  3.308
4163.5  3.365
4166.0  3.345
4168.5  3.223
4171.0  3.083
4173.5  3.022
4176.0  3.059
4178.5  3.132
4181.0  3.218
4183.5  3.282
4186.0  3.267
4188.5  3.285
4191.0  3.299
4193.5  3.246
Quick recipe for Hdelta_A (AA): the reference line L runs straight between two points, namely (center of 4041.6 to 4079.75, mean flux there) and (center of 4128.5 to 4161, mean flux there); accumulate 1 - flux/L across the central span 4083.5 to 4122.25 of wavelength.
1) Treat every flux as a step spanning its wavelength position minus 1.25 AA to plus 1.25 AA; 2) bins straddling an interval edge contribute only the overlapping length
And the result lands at -1.9 AA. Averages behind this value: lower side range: 3.16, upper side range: 3.18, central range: 3.33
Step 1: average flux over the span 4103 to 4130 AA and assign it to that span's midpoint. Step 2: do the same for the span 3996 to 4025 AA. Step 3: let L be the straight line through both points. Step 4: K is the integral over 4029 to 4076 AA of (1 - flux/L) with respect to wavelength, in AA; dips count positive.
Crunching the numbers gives 2.8 AA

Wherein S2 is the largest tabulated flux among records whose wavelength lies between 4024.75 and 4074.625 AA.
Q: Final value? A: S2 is 3.449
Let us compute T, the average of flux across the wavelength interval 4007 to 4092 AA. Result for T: 3.29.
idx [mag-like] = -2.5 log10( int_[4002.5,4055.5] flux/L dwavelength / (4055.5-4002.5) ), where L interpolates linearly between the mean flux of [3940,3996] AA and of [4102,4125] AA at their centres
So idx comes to -0.24 mag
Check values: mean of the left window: 2.26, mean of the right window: 3.29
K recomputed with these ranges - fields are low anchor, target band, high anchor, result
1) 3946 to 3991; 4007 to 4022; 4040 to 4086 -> -4.79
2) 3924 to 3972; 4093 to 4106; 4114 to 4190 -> -1.36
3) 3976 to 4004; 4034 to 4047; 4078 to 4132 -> -0.70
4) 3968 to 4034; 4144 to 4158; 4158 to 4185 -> 0.47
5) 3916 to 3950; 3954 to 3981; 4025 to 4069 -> 4.19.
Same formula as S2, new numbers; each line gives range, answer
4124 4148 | 3.356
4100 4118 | 3.516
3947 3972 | 2.564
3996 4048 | 3.658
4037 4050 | 3.353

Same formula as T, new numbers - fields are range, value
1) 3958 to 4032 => 2.79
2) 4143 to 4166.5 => 3.15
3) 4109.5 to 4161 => 3.24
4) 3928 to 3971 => 1.77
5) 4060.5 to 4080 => 3.09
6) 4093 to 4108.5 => 3.15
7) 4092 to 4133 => 3.27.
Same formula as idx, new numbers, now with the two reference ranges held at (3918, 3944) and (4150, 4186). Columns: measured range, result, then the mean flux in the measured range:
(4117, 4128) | -0.142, 3.29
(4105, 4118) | -0.192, 3.36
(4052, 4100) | -0.242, 3.23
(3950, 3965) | -0.214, 2.2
